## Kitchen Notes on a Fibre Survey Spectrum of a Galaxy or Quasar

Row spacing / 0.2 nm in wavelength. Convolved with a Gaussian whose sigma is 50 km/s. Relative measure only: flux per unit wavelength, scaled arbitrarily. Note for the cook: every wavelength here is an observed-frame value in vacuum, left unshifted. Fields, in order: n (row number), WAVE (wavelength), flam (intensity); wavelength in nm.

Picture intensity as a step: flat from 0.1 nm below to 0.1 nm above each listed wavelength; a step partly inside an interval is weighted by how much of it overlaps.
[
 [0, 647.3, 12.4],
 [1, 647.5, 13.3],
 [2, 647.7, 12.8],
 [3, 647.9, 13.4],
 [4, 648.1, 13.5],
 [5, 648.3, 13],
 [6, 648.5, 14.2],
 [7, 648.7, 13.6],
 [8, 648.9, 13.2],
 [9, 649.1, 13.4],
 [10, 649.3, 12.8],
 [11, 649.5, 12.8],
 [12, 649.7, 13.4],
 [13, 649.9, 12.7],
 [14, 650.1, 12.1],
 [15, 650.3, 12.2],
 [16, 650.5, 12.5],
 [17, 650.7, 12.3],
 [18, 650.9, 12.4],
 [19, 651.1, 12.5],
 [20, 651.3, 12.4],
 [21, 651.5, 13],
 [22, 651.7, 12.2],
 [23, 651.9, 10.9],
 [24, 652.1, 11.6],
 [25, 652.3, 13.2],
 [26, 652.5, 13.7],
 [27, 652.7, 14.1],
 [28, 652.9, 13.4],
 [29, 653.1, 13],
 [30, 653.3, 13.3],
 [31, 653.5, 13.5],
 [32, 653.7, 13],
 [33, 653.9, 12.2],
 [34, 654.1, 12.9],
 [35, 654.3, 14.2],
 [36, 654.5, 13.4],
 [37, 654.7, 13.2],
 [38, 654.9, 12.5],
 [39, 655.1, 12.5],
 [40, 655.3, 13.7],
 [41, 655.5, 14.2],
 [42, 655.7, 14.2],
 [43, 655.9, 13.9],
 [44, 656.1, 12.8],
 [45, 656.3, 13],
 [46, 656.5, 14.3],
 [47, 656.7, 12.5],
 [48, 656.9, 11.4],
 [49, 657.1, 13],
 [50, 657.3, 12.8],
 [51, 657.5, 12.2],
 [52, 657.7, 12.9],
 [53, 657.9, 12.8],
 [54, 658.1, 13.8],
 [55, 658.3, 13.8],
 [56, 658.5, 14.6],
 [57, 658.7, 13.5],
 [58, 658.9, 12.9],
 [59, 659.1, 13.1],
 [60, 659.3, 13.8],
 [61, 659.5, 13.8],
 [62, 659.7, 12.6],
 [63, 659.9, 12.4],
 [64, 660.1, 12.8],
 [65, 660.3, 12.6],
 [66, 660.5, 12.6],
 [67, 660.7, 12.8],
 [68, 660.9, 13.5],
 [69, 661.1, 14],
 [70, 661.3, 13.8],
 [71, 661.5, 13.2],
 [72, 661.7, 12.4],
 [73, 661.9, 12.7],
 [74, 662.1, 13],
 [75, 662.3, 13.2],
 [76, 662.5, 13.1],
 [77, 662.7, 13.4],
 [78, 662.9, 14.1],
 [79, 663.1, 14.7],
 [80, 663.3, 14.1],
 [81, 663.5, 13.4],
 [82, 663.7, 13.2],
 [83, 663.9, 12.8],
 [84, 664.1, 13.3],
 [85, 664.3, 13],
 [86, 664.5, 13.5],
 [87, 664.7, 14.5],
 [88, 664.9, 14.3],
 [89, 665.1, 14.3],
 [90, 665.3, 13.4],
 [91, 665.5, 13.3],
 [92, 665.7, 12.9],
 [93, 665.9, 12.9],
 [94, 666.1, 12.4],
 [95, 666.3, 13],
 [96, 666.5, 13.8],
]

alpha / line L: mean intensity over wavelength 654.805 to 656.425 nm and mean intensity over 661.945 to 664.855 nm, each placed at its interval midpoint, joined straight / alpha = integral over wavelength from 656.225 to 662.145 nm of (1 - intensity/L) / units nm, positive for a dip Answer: 0.154 nm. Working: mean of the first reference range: 13.4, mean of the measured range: 13.1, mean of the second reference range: 13.5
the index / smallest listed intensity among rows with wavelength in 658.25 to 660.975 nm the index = 12.4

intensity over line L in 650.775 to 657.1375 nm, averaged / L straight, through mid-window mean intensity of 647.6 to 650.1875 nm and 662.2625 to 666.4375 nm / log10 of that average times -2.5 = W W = 0.02 mag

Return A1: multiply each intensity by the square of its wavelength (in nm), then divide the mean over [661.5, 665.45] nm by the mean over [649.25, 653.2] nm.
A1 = 1.11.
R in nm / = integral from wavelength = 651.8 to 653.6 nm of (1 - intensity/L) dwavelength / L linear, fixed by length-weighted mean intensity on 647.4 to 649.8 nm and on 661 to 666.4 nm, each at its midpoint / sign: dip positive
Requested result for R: 0.05 nm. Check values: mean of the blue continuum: 13.3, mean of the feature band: 13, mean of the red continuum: 13.4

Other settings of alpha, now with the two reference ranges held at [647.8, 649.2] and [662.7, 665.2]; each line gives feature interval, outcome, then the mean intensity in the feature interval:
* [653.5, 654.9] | 0.05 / 13.1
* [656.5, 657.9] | 0.10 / 12.6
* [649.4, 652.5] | 0.24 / 12.5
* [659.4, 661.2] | 0.09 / 13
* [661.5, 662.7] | 0.07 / 12.9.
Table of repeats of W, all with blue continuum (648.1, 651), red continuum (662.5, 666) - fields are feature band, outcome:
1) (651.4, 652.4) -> 0.07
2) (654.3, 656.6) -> -0.02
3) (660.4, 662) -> 0.03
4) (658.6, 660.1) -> 0.02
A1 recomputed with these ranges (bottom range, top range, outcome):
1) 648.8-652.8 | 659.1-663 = 1.07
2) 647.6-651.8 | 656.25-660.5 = 1.04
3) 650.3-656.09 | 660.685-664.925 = 1.07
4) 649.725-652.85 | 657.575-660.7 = 1.08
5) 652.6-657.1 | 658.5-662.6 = 1.01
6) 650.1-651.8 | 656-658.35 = 1.06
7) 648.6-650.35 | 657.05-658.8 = 1.05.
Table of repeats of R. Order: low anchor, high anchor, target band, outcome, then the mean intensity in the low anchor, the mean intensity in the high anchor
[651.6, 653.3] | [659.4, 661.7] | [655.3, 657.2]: -0.05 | 12.8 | 13.1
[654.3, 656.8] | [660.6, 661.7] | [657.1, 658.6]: 0.01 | 13.4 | 13.4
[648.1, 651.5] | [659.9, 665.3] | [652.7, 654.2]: -0.01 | 12.9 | 13.4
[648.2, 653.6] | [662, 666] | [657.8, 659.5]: -0.04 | 12.9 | 13.5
